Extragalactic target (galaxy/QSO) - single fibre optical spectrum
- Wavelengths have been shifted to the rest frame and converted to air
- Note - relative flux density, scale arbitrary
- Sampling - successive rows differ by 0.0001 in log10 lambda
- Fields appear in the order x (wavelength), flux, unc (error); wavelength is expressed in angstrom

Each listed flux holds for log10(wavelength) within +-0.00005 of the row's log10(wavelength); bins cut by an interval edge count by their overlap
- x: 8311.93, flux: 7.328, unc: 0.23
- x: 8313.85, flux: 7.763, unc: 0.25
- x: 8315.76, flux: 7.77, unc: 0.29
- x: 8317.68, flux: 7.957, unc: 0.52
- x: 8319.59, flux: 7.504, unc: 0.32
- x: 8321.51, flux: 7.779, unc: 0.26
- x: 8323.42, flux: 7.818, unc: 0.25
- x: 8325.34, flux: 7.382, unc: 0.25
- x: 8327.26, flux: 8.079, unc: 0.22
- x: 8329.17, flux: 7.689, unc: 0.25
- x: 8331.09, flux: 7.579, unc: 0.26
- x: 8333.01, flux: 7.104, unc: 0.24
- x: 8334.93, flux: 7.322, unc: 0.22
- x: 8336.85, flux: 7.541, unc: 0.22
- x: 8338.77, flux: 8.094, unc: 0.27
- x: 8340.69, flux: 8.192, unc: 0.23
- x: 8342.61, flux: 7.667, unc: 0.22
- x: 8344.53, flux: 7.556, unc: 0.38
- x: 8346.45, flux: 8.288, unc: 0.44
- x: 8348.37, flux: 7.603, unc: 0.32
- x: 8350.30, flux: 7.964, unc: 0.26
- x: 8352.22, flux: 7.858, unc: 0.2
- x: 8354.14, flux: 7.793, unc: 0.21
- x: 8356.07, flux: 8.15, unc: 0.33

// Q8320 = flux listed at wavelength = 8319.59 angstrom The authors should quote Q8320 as 7.504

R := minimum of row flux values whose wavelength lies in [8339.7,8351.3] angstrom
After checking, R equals 7.556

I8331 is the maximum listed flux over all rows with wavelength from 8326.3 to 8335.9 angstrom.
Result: 8.079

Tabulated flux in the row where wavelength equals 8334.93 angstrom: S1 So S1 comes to 7.322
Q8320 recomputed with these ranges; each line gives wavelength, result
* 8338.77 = 8.094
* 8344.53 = 7.556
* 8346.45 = 8.288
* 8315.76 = 7.77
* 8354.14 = 7.793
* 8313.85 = 7.763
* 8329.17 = 7.689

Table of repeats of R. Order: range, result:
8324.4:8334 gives 7.104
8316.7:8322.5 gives 7.504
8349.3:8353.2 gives 7.858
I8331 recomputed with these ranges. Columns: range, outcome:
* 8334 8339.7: 8.094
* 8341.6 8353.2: 8.288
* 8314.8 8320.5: 7.957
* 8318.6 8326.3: 7.818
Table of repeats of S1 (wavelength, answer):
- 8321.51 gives 7.779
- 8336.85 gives 7.541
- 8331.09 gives 7.579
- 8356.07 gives 8.15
